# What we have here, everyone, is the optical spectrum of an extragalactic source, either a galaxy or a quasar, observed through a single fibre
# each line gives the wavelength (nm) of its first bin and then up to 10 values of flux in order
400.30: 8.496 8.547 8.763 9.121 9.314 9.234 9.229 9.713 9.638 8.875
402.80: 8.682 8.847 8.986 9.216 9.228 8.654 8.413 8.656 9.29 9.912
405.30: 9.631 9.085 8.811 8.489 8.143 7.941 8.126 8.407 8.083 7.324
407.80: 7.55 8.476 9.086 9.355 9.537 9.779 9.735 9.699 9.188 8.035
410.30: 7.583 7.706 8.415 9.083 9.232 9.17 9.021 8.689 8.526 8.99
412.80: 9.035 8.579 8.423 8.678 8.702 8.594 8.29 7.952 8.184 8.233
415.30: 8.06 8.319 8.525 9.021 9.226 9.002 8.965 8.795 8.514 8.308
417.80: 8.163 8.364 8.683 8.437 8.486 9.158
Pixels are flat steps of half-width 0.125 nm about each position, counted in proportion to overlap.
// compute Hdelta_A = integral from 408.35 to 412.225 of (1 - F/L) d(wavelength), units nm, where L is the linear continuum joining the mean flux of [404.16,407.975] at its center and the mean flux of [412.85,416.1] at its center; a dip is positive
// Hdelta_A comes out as -0.21 nm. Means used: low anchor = 8.52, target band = 8.95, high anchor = 8.43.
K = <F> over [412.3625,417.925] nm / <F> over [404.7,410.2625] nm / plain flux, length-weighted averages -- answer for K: 1.0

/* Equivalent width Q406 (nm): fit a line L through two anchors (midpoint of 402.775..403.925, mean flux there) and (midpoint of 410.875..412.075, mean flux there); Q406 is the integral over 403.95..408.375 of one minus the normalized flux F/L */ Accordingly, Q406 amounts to 0.23 nm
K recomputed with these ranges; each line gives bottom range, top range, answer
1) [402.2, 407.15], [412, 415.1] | 0.96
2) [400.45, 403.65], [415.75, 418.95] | 0.95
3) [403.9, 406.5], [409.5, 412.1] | 0.98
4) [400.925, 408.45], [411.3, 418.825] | 0.98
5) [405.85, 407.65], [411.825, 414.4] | 1.07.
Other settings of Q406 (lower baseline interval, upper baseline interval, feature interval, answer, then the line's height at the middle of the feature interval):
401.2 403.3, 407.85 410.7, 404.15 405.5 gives -0.014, 9.07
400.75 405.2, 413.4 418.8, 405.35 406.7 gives 0.064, 8.97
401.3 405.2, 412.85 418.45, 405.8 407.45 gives 0.134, 8.96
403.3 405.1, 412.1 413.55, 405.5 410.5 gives 0.155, 8.88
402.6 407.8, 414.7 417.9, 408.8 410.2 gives -0.105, 8.63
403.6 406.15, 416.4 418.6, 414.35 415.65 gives 0.079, 8.68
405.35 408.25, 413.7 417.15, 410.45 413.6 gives -0.110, 8.45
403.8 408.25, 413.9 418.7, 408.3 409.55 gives -0.149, 8.54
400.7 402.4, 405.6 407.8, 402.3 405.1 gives -0.053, 8.82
